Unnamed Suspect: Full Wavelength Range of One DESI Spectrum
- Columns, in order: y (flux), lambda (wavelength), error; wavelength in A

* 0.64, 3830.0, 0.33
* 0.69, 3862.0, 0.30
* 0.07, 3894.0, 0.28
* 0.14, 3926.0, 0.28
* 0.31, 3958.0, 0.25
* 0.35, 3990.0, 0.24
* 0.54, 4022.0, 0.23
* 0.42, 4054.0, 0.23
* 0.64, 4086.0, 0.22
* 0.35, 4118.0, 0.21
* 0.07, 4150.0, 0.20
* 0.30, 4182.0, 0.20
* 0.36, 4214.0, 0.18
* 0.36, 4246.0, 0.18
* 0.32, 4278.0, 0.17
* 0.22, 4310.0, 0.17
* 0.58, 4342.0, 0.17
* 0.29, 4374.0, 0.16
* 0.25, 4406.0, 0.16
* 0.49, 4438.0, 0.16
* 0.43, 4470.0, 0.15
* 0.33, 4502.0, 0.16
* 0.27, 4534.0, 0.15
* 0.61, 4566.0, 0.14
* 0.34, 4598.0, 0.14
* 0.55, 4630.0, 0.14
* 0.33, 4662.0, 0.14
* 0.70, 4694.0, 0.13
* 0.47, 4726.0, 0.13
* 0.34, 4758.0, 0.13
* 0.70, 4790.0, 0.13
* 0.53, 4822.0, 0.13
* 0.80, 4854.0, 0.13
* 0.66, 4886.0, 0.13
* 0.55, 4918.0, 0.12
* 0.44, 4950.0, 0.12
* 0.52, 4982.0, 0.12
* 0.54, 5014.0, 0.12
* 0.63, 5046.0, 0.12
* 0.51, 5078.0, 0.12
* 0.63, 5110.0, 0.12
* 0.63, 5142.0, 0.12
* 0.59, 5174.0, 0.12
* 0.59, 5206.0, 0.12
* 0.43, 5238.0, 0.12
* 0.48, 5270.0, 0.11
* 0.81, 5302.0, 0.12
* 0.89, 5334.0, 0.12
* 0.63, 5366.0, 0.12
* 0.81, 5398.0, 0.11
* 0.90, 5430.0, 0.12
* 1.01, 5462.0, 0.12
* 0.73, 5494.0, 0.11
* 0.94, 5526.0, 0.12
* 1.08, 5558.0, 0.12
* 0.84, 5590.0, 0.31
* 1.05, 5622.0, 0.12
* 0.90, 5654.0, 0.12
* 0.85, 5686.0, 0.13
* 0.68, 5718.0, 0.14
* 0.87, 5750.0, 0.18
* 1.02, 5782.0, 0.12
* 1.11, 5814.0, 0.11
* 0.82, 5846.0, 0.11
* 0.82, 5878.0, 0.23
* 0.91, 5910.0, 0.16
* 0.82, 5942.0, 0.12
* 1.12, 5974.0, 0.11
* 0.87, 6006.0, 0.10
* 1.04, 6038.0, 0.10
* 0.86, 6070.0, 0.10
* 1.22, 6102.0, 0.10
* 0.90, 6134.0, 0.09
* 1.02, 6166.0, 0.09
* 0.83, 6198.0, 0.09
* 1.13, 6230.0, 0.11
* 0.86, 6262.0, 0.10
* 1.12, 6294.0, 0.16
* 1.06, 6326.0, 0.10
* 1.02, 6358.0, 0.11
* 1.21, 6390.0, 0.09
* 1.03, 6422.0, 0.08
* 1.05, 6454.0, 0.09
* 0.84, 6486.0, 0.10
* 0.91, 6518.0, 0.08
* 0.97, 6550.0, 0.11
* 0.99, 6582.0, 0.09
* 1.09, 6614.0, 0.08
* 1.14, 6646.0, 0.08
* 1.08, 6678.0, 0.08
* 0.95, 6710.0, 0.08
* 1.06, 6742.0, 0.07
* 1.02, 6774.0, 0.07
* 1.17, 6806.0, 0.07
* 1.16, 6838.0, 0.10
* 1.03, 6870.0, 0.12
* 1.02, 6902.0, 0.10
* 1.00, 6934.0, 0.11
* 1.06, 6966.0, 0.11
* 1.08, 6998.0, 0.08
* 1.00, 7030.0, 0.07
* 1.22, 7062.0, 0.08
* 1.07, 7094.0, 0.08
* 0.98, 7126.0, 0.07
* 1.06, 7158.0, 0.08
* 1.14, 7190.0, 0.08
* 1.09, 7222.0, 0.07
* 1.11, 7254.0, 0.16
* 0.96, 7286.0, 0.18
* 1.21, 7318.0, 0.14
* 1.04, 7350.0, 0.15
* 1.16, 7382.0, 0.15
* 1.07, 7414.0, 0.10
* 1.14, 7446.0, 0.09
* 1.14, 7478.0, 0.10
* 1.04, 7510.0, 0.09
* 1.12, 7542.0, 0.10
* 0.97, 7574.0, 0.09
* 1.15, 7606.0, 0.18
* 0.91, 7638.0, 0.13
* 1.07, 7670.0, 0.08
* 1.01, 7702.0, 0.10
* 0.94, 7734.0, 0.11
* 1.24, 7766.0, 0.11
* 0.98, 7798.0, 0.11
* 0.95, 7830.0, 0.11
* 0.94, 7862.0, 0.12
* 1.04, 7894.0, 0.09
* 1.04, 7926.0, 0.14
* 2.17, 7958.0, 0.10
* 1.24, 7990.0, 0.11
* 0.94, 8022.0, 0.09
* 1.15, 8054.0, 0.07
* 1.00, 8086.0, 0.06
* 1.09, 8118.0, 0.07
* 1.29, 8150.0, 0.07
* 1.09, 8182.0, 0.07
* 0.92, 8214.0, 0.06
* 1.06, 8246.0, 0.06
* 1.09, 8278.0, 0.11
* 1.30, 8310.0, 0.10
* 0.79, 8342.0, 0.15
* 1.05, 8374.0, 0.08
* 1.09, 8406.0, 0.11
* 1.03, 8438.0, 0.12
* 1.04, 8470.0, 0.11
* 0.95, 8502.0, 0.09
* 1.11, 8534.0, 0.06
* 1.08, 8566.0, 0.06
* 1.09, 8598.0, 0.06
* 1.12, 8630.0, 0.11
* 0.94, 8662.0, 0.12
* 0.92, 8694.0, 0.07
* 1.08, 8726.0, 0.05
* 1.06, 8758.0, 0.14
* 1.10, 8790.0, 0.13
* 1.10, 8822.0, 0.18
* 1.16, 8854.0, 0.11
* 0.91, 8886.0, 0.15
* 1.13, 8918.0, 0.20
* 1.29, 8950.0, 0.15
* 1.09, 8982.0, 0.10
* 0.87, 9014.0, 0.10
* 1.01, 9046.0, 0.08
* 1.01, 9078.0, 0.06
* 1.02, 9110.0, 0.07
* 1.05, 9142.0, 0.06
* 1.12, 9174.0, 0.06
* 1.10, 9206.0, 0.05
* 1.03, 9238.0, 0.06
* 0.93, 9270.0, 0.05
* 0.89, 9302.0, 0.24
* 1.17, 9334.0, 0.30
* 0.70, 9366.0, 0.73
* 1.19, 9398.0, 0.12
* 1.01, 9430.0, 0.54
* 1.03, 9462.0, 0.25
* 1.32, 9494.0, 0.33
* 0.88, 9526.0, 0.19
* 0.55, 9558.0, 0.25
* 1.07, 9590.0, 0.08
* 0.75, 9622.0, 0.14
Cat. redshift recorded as 0.21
